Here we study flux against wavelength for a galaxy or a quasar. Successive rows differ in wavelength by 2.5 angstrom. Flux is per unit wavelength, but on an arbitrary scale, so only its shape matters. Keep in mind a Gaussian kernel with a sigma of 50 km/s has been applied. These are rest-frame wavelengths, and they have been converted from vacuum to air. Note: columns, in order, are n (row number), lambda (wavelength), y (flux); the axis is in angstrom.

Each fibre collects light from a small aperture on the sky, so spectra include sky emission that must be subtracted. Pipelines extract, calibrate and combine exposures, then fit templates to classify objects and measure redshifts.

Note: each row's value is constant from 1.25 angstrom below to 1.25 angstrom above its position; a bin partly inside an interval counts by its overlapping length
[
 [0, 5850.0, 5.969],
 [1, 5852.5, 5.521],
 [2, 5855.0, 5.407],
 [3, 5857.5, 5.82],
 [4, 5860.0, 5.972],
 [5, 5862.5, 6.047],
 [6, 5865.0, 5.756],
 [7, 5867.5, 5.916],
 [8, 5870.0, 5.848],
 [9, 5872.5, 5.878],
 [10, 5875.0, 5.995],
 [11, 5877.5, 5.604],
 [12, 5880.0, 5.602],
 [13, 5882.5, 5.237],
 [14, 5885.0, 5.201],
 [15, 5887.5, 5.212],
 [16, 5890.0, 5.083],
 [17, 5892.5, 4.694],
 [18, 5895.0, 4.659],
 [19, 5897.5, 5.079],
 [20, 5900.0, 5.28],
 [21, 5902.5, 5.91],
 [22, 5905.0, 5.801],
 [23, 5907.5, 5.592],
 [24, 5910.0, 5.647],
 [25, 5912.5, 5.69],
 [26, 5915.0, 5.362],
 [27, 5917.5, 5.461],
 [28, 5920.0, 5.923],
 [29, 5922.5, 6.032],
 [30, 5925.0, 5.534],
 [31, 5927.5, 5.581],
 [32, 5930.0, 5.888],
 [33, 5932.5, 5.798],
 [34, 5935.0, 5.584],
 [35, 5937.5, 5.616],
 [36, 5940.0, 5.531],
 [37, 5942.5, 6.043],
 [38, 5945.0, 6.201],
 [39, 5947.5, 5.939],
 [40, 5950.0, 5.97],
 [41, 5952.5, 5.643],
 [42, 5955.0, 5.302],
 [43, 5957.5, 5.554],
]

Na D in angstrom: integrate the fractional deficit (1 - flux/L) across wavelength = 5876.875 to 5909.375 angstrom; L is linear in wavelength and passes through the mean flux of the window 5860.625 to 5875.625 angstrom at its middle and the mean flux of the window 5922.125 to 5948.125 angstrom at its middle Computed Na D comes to 3.1 angstrom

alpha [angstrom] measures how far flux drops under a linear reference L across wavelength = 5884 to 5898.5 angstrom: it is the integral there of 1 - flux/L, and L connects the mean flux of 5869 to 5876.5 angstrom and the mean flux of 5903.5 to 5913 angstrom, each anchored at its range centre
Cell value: 2.0 angstrom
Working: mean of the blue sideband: 5.9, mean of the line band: 4.98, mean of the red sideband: 5.69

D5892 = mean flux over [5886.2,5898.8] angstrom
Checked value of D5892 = 4.95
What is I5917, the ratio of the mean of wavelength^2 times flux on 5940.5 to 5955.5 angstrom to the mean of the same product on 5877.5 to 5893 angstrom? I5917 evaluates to 1.1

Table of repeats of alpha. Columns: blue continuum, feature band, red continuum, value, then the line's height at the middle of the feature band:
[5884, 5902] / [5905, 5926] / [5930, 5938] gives -1.0 angstrom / 5.42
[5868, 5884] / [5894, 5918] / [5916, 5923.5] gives 1.3 angstrom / 5.76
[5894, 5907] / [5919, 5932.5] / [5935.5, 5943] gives -0.5 angstrom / 5.58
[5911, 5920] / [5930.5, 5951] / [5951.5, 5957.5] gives -1.2 angstrom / 5.51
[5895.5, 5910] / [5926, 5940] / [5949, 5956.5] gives -0.3 angstrom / 5.57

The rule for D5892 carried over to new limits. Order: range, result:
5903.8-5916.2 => 5.62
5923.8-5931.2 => 5.67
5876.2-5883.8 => 5.48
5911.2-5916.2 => 5.53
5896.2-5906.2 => 5.51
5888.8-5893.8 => 4.88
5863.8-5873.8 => 5.85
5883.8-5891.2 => 5.17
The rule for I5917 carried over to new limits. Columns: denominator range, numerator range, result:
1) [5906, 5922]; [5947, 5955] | 1.03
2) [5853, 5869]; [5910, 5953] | 1.01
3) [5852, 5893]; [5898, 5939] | 1.03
